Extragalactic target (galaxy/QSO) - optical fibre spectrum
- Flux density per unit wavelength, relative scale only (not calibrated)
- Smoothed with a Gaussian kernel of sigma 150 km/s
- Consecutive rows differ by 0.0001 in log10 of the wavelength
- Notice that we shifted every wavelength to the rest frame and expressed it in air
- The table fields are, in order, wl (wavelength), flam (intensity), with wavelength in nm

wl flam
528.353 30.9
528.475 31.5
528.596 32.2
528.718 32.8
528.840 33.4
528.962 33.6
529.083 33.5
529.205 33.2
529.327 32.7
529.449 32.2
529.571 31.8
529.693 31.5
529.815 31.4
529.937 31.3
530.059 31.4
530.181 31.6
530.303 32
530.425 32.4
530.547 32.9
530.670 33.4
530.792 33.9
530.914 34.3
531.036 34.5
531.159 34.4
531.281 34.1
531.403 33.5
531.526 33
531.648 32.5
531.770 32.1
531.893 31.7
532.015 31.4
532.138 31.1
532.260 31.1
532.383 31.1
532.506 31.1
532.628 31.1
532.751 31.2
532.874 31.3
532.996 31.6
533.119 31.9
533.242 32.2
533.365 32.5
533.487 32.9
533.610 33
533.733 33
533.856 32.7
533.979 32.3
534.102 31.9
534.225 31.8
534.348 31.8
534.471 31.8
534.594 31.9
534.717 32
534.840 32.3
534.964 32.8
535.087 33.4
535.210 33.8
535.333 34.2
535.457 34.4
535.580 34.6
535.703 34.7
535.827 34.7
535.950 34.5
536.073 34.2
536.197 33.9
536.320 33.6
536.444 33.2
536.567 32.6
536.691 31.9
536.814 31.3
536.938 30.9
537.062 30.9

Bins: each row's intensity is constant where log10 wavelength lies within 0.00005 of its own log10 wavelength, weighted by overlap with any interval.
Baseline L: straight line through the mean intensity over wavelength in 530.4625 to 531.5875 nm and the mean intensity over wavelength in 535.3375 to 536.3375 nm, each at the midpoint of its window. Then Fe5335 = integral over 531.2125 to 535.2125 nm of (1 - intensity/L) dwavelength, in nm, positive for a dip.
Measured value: 0.22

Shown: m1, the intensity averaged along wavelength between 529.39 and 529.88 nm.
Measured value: 31.7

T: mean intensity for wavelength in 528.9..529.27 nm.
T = 33.5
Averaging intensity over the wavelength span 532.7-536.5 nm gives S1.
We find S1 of 32.9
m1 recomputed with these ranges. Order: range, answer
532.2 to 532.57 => 31.1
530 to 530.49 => 31.9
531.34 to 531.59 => 33.3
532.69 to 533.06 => 31.4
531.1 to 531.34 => 34.3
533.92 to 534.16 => 32.1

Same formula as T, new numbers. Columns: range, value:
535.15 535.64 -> 34.2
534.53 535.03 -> 32.2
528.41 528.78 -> 32.1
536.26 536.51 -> 33.4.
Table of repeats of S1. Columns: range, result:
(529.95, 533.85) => 32.4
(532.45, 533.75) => 32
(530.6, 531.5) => 33.9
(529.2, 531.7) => 32.8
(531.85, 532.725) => 31.2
